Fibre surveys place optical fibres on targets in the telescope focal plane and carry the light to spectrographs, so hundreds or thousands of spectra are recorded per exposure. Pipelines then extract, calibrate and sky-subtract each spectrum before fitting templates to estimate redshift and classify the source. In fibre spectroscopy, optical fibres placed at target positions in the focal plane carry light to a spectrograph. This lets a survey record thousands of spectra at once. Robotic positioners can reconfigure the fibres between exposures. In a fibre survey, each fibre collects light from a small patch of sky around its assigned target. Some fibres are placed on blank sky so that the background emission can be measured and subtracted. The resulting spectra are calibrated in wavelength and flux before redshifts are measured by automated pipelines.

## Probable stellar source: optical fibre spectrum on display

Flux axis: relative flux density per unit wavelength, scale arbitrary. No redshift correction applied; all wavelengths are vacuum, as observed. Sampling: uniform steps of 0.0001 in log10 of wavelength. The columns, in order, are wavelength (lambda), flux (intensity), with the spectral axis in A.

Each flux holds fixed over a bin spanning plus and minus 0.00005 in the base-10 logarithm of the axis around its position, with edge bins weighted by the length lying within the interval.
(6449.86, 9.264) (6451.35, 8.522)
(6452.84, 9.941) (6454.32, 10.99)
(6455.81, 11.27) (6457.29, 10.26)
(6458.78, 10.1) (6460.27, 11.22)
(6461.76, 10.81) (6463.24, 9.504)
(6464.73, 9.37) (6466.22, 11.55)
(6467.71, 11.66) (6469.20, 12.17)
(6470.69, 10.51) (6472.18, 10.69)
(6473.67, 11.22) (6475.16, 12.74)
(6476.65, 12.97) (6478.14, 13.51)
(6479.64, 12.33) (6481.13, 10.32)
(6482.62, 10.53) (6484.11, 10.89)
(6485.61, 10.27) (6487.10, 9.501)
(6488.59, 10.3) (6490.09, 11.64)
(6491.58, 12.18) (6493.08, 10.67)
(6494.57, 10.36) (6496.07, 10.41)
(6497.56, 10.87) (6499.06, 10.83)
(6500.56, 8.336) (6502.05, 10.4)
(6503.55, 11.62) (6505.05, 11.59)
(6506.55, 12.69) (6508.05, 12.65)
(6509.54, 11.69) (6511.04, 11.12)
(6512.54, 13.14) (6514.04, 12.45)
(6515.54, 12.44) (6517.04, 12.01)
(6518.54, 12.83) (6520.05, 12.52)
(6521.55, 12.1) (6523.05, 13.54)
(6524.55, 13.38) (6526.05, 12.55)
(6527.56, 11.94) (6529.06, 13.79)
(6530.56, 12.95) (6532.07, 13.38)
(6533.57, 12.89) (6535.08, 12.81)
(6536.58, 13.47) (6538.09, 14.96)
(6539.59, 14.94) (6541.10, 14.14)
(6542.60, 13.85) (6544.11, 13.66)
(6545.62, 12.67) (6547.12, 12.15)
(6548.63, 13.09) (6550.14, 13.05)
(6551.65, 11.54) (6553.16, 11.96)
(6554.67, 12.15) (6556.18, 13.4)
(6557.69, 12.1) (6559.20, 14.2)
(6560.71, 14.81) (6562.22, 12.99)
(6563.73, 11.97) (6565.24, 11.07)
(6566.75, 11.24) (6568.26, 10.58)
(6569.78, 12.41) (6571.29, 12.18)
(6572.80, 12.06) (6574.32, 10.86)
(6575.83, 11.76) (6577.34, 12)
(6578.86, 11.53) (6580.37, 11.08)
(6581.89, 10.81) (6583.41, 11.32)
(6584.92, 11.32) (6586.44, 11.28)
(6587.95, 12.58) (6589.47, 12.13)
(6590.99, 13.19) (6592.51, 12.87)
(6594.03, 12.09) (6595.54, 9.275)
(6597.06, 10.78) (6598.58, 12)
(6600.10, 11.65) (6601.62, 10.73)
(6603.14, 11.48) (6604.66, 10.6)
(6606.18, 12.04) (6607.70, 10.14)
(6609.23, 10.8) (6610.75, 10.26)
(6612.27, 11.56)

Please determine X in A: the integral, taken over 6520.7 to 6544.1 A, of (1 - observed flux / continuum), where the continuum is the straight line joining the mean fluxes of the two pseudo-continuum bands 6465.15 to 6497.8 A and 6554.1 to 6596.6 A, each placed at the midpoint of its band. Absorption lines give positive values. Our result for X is -3.5 A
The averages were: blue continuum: 11.2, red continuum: 12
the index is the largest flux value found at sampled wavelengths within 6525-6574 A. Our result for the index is 14.96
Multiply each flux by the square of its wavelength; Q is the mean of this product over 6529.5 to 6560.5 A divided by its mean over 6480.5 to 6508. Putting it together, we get 1.2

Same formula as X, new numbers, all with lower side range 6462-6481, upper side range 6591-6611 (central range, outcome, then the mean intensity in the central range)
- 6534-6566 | -5.0 A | 13.1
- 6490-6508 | 0.6 A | 11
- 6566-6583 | -0.3 A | 11.5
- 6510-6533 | -2.6 A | 12.7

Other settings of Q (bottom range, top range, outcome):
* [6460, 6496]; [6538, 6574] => 1.17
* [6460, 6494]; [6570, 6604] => 1.08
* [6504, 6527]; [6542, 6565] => 1.05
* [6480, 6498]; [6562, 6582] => 1.11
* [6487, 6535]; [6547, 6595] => 1.04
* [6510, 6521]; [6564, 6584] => 0.95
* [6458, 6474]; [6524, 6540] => 1.26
